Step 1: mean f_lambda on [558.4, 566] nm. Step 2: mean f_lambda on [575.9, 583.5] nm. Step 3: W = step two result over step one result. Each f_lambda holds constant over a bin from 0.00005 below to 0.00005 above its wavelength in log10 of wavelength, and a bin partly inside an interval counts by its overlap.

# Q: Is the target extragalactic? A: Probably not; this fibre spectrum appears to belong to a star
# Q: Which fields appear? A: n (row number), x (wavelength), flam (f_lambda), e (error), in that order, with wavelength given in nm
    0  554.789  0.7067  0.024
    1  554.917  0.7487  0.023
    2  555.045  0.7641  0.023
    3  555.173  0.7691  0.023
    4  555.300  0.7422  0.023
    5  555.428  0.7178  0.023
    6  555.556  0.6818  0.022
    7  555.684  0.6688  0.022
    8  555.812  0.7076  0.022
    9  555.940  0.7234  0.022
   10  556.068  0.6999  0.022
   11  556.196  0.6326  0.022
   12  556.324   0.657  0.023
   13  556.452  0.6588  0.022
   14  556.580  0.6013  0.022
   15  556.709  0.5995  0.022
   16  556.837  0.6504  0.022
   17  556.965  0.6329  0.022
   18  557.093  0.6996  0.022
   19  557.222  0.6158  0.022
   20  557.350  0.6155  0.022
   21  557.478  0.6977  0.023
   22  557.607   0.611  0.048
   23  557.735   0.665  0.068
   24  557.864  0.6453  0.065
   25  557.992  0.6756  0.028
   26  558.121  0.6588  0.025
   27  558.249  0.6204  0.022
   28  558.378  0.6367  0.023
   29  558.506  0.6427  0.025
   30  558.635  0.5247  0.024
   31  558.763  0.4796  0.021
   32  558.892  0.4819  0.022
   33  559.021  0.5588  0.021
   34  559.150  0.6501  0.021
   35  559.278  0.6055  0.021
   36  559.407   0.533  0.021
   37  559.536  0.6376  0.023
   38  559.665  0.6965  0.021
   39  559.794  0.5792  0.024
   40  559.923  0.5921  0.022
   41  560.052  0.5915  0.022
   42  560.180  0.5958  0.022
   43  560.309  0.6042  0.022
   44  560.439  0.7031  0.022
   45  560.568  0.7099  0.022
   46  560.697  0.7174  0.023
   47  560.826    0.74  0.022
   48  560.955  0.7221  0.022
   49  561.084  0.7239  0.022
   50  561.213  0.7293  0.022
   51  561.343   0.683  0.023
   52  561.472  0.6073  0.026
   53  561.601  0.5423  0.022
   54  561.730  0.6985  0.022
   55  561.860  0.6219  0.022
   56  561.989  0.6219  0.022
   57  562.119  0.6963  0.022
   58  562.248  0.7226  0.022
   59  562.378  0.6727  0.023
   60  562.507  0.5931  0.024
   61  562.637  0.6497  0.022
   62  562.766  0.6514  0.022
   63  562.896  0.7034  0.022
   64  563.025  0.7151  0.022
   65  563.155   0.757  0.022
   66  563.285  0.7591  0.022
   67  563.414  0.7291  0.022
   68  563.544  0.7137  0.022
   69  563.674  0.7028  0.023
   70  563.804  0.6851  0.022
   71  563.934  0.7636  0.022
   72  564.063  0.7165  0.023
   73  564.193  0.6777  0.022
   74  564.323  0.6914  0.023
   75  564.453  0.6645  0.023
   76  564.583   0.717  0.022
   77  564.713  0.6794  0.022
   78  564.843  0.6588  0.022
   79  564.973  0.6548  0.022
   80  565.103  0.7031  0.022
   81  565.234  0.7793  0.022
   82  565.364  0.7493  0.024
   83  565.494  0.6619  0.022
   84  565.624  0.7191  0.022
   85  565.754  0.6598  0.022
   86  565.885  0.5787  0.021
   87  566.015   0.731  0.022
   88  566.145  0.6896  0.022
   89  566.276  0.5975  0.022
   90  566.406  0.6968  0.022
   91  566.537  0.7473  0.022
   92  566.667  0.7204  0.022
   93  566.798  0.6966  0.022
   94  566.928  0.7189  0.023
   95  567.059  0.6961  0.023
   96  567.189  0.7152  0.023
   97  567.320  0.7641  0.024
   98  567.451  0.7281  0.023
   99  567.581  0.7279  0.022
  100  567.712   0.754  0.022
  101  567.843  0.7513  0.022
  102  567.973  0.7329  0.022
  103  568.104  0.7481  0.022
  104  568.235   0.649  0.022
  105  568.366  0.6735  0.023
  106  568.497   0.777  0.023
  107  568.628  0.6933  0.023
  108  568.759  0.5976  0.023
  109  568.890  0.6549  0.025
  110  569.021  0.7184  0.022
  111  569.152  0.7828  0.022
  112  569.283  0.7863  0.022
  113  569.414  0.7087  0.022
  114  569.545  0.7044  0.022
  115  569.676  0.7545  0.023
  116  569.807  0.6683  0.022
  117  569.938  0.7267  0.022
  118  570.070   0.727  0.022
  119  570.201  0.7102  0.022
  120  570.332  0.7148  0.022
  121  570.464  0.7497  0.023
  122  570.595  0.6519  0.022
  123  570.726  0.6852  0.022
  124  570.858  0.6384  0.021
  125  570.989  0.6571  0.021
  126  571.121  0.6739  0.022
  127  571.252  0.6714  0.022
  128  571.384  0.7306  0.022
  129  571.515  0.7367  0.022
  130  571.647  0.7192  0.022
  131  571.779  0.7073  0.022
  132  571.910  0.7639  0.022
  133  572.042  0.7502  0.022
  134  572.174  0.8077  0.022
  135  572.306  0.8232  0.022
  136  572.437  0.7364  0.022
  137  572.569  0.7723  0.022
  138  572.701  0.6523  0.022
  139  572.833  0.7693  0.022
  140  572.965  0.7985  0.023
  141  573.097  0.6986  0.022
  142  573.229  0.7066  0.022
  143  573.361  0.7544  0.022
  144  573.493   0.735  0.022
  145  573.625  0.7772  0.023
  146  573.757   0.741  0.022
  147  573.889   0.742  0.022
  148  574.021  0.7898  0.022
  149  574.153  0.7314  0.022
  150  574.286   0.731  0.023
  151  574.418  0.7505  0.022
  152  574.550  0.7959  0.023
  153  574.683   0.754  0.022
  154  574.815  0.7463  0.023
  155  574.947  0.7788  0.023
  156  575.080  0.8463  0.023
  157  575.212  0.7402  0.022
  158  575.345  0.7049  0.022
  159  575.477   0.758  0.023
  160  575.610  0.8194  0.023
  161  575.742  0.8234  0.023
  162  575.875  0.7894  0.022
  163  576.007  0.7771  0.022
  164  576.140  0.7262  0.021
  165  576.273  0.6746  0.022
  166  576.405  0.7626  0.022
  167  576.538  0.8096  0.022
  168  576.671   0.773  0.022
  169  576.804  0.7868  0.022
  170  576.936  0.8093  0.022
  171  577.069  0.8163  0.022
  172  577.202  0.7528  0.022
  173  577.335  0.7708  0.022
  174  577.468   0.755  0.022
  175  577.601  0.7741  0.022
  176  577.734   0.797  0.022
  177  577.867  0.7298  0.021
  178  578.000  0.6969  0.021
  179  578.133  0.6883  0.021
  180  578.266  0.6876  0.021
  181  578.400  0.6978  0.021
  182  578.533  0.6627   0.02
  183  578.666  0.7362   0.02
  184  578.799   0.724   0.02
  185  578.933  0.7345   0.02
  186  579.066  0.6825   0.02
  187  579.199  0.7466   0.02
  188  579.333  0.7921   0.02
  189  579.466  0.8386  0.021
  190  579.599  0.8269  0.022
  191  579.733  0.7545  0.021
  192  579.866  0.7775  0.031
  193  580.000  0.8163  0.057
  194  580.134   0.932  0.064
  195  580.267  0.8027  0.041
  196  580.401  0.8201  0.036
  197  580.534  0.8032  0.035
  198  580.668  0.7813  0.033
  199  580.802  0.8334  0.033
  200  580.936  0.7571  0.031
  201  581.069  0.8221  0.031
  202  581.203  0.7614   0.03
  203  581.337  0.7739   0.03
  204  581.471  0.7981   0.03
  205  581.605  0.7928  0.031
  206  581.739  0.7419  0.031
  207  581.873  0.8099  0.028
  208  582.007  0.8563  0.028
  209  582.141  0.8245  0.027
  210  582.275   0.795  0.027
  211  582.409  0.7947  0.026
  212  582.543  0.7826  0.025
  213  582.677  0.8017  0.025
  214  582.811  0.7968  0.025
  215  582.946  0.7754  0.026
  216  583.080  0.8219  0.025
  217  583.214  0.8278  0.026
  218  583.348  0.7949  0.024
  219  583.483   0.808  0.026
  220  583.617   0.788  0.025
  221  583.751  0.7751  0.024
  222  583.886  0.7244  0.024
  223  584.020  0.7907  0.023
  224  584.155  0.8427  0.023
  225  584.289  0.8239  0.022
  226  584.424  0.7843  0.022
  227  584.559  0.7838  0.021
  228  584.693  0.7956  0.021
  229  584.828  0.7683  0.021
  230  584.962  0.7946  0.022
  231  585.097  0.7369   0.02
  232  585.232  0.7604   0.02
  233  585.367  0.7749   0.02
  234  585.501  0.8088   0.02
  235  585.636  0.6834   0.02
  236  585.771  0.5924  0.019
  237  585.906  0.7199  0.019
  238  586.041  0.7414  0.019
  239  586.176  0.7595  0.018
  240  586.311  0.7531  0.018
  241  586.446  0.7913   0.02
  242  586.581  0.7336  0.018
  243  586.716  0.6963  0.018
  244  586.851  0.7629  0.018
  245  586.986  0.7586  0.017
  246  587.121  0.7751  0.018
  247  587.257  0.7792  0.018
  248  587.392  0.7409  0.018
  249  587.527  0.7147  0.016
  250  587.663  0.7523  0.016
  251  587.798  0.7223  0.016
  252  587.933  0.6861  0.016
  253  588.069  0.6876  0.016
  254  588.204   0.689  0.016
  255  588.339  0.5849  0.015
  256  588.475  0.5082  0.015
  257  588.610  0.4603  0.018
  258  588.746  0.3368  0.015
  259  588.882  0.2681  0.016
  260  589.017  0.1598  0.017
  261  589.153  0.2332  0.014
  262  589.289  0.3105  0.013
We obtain 1.17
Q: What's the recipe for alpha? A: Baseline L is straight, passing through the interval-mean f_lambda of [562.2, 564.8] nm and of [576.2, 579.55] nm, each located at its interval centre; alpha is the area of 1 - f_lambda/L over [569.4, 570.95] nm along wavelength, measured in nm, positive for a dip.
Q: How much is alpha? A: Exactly 0.04 nm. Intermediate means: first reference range 0.698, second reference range 0.748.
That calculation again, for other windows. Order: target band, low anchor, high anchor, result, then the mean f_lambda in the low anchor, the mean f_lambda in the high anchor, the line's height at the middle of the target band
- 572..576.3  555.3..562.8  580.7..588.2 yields -0.24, 0.645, 0.77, 0.719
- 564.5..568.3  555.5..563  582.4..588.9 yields -0.21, 0.644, 0.73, 0.667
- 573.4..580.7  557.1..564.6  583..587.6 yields -0.37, 0.656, 0.765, 0.728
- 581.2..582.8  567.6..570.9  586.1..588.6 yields -0.19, 0.711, 0.711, 0.711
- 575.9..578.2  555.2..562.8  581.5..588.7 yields -0.13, 0.646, 0.751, 0.719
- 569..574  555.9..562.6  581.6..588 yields -0.19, 0.64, 0.769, 0.702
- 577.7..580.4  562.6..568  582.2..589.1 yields -0.17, 0.705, 0.717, 0.713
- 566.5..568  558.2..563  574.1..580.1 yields -0.09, 0.637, 0.76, 0.686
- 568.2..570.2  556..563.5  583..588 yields -0.06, 0.647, 0.761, 0.689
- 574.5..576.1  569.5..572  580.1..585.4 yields -0.08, 0.705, 0.796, 0.74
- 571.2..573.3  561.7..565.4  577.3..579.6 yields -0.06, 0.694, 0.738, 0.72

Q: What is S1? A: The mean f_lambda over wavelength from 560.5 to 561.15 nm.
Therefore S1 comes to 0.723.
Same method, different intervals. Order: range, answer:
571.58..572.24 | 0.749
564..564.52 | 0.687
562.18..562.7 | 0.66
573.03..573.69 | 0.734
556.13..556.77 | 0.63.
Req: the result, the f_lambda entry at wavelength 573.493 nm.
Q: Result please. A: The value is 0.735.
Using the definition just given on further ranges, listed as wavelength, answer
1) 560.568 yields 0.7099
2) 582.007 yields 0.8563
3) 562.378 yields 0.6727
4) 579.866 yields 0.7775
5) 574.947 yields 0.7788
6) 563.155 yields 0.757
